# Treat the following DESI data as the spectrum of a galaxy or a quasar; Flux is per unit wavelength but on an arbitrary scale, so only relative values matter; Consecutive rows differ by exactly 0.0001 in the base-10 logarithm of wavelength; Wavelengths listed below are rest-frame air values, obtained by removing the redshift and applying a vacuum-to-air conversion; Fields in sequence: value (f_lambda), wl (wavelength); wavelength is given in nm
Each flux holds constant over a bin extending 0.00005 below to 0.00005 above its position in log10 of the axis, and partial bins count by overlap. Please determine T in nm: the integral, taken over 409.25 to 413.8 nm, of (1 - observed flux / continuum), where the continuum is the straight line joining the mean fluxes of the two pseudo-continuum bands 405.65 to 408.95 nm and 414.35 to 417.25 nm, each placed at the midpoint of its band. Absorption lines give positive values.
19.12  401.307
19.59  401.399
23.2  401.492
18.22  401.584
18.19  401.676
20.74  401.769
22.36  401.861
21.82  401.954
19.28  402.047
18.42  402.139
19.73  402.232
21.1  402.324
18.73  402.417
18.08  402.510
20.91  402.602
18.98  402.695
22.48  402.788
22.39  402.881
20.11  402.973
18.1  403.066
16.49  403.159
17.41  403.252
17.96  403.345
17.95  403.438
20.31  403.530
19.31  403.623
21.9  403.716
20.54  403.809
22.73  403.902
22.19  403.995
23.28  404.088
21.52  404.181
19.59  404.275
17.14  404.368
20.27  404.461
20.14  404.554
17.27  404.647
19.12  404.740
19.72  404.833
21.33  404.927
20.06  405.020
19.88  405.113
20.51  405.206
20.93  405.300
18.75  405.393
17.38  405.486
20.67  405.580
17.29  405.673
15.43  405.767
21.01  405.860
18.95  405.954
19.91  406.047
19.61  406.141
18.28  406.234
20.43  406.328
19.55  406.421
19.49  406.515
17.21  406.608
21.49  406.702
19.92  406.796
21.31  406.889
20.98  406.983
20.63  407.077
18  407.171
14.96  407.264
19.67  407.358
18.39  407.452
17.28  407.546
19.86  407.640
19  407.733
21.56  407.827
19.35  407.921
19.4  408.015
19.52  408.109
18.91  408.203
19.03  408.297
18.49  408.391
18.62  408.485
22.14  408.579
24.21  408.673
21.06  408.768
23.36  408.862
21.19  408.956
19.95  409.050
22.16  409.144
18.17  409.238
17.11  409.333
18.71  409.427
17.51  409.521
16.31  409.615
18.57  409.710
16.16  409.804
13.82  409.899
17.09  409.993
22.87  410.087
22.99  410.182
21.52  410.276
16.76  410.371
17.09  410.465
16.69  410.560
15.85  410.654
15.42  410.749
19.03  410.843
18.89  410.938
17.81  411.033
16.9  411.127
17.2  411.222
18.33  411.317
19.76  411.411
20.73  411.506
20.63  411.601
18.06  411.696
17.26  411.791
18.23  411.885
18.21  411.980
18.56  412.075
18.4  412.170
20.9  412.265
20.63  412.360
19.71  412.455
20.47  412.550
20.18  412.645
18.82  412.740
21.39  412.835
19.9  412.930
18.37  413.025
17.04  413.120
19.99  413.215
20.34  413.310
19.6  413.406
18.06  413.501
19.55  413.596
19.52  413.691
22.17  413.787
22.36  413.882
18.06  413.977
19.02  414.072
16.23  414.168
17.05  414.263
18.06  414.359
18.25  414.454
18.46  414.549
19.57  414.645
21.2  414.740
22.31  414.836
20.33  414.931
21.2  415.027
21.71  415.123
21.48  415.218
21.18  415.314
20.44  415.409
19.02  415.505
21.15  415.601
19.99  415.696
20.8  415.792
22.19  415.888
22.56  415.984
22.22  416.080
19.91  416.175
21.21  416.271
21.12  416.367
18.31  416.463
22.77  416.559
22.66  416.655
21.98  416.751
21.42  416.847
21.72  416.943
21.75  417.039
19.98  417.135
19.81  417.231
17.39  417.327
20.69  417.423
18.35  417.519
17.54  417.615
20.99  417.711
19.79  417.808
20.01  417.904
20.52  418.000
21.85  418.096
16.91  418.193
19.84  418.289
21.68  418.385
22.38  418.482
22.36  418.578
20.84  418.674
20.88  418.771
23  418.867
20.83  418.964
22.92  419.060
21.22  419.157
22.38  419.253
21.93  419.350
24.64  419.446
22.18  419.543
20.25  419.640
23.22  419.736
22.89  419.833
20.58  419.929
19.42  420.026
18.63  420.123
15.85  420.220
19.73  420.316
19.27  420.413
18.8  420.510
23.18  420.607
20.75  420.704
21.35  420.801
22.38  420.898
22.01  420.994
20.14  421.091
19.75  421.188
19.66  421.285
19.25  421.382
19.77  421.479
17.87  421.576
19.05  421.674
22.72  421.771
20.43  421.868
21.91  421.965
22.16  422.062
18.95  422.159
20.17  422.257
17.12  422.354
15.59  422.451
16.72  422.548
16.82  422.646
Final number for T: 0.34 nm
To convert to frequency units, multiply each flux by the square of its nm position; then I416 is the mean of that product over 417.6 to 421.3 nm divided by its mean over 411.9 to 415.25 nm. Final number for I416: 1.09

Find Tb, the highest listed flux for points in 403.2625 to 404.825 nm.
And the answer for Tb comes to 23.28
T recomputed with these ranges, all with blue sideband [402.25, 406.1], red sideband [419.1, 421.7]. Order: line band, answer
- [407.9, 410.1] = 0.078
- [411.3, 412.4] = 0.053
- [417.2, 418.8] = 0.029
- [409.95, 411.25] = 0.113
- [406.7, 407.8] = 0.035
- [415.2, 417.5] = -0.054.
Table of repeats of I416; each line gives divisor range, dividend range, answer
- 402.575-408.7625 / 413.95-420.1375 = 1.11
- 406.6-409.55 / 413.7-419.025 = 1.08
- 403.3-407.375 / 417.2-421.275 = 1.13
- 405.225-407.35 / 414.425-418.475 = 1.12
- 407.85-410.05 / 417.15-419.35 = 1.12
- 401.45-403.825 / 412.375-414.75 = 1.03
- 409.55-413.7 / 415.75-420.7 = 1.15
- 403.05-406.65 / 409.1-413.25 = 0.99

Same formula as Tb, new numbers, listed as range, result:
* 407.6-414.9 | 24.21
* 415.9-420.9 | 24.64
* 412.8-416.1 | 22.56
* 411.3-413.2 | 21.39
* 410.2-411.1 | 21.52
